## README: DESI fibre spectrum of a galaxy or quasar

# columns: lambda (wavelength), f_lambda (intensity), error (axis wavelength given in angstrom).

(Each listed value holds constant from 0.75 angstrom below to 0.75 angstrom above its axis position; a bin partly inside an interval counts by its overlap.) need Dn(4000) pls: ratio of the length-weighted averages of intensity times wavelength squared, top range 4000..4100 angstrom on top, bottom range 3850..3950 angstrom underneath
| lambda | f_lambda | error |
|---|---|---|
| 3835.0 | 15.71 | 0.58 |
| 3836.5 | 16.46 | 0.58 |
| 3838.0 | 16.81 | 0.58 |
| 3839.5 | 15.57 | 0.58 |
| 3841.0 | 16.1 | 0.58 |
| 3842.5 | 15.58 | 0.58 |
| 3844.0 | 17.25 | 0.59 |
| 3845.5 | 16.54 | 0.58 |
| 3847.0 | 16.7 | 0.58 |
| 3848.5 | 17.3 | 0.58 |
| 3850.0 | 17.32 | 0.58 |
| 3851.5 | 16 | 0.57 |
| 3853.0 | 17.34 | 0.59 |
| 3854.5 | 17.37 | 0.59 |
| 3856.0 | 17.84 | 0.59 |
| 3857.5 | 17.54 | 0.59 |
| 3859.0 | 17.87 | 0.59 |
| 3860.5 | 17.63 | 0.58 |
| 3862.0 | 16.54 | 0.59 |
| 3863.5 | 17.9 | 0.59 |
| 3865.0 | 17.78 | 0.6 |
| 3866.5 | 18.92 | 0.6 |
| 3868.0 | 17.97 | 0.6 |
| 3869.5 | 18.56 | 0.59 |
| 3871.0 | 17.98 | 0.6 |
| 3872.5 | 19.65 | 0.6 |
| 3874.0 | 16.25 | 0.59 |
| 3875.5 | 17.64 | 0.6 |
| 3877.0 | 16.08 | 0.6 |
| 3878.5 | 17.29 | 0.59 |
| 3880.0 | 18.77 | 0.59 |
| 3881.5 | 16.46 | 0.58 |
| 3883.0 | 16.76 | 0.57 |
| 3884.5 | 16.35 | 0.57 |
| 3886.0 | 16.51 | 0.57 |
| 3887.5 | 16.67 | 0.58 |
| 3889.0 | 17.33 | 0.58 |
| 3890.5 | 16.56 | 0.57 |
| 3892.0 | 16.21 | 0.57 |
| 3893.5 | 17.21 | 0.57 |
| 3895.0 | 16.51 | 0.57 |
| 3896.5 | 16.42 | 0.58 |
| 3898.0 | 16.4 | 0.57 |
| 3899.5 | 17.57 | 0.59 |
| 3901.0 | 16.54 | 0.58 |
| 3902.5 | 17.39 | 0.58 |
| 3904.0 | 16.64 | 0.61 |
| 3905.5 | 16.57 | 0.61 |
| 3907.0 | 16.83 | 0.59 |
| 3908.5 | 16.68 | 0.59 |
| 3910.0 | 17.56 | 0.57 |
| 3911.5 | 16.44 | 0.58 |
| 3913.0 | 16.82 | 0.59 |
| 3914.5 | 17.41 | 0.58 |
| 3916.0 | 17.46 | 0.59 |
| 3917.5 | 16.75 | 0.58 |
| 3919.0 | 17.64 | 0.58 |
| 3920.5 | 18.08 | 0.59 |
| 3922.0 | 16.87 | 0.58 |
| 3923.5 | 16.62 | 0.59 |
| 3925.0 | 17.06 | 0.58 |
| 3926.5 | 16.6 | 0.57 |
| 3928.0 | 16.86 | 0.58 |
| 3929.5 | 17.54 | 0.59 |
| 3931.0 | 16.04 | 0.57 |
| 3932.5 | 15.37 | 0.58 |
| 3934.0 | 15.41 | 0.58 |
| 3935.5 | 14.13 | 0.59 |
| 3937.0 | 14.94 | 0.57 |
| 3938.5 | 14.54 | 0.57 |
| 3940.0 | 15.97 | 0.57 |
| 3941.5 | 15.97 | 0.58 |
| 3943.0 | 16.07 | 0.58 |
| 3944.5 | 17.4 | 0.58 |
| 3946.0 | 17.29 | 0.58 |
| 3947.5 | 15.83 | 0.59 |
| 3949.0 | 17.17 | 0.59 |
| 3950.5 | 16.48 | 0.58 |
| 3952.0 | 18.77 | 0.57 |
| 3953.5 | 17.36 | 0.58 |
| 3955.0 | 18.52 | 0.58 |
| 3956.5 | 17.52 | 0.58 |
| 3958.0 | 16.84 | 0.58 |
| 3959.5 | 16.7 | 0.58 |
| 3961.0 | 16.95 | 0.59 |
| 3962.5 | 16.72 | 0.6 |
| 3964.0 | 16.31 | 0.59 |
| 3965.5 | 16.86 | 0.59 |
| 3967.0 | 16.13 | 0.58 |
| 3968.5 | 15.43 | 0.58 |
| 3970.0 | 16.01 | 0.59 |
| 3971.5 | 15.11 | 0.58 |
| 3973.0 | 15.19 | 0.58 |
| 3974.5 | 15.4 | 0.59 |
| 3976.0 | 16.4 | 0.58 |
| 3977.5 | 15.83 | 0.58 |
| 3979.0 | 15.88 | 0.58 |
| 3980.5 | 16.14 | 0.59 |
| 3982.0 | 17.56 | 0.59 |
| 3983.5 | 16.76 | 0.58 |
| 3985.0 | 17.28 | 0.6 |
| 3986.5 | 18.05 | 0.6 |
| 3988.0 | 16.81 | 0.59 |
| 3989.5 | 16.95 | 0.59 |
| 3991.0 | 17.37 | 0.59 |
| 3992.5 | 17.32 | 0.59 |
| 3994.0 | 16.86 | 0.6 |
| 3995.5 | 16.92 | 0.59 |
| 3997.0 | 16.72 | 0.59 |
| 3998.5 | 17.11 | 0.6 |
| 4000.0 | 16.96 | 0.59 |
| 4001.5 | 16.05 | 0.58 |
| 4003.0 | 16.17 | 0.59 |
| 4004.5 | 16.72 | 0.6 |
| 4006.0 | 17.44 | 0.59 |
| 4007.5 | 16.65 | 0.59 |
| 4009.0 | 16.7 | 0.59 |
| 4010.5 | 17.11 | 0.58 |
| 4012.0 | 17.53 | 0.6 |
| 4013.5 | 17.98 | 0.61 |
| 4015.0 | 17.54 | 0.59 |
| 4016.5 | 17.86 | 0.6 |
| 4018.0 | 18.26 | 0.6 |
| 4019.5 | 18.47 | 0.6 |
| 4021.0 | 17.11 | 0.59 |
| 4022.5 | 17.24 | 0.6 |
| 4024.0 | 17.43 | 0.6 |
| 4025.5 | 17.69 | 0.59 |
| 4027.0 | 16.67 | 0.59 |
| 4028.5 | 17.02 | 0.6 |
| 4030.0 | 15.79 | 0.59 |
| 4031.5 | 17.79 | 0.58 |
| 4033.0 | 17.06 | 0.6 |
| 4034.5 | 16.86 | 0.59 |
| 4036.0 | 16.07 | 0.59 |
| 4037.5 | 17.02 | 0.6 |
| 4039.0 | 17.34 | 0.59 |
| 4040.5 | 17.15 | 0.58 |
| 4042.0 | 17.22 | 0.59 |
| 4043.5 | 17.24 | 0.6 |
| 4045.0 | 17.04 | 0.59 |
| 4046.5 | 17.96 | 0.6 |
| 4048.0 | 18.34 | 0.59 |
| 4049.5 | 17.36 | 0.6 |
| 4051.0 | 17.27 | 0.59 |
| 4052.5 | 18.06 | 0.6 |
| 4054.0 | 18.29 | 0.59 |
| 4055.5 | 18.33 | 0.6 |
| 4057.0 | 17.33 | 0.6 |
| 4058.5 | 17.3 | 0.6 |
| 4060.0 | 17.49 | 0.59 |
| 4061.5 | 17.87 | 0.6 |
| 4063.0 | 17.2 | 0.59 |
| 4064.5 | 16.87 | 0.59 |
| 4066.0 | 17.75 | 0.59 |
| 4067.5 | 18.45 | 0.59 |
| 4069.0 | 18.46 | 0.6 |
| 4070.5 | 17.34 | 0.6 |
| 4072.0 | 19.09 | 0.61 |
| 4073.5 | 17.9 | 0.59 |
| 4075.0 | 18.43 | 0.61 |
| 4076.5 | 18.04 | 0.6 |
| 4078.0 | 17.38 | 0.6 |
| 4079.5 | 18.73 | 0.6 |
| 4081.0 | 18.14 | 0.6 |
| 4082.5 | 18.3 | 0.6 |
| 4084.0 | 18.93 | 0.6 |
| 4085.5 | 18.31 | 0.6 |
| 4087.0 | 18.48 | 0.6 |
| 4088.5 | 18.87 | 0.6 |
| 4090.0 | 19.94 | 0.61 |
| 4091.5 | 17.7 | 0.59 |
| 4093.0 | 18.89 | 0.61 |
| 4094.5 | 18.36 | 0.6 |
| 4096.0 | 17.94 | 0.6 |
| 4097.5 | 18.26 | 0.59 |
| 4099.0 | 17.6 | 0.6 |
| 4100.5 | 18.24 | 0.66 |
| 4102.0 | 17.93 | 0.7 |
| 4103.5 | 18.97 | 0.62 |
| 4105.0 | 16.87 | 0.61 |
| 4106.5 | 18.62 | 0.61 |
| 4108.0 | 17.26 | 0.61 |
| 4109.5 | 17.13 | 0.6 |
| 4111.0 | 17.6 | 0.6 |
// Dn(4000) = 1.13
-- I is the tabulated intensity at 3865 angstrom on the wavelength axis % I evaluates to 17.78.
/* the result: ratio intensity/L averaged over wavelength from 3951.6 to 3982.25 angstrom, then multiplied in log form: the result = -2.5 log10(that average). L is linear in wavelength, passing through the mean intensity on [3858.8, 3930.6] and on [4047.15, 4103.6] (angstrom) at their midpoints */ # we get 0.07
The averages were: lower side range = 17.2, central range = 16.5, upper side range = 18.1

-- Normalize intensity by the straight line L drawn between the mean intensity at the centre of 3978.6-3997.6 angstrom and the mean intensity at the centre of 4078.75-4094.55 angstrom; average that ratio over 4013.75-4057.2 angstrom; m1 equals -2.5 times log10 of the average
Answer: 0.02 mag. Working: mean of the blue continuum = 17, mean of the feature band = 17.4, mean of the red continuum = 18.6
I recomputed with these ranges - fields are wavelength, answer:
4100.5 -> 18.24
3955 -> 18.52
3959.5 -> 16.7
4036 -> 16.07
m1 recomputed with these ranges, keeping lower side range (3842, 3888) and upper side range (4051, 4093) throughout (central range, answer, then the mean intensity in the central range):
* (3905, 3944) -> 0.07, 16.5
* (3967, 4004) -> 0.08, 16.5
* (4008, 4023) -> 0.02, 17.6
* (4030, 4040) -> 0.06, 16.9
